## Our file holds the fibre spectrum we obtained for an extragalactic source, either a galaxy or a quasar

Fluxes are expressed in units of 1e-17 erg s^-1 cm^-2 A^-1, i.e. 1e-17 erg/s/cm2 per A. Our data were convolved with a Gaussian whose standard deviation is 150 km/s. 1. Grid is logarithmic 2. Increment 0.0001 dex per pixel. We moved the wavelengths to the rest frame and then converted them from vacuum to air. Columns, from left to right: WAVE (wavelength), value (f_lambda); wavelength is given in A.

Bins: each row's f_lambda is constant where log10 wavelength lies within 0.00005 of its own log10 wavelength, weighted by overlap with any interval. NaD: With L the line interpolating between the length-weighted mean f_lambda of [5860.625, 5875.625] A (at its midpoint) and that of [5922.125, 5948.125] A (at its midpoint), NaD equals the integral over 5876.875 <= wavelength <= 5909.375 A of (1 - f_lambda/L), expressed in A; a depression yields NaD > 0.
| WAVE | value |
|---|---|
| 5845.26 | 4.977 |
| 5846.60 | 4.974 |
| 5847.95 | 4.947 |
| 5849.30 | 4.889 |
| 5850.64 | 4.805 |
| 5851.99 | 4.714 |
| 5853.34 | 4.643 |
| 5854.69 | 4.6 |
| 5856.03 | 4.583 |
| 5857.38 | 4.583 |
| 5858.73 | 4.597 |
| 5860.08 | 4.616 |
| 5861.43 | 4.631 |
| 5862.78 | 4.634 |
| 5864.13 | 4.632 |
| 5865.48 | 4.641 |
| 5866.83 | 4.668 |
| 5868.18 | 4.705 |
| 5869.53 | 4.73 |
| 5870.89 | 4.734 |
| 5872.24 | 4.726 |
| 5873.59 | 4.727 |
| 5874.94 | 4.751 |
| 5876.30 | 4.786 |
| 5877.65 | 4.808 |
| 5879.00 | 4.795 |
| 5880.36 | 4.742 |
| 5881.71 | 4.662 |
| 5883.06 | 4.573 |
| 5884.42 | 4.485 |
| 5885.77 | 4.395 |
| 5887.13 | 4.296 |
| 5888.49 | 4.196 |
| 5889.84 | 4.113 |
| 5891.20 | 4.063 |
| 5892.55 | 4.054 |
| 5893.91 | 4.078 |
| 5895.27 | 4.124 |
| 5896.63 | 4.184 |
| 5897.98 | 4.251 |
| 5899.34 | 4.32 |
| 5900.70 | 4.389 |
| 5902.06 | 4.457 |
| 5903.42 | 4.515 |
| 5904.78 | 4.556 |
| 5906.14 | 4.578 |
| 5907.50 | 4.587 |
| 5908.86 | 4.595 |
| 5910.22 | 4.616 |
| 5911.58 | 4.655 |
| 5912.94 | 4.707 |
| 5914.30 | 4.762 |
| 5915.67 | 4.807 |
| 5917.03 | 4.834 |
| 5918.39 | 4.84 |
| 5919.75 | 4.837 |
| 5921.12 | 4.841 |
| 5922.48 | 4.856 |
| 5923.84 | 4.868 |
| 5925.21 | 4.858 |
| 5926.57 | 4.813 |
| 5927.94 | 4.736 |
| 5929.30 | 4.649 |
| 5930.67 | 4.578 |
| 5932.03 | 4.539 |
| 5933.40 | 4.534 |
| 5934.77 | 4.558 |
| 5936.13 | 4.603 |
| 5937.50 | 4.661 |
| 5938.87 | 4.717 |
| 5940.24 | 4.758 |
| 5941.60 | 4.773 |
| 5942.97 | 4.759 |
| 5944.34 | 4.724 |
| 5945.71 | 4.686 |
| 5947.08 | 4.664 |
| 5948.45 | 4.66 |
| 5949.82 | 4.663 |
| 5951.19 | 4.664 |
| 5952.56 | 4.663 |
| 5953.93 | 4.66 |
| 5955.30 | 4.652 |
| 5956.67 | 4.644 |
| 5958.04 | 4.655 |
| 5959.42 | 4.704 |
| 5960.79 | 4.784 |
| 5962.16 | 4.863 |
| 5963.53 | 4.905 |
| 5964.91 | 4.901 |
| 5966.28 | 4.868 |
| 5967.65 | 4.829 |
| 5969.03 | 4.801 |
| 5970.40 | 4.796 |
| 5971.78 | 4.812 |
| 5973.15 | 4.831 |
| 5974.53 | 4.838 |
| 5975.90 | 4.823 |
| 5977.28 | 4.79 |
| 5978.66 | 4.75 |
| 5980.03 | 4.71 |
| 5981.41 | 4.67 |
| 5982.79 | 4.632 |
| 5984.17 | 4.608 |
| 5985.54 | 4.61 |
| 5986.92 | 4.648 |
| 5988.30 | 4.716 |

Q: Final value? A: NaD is 2.0 A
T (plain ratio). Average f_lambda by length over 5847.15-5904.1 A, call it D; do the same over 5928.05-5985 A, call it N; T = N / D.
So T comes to 1.04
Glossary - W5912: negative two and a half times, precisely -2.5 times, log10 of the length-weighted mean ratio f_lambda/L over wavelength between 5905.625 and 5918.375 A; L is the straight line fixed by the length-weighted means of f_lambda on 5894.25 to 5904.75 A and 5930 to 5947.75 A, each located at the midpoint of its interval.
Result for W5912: -0.06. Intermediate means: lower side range 4.33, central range 4.69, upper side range 4.66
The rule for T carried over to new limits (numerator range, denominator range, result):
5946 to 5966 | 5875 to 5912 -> 1.06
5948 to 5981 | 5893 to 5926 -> 1.04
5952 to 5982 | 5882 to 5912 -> 1.09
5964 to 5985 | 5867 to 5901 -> 1.07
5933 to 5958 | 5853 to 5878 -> 1.00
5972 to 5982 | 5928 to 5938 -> 1.04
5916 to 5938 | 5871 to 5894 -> 1.05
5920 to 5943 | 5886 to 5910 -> 1.09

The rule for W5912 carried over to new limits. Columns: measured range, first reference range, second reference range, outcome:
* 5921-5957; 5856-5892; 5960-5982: 0.01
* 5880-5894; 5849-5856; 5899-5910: 0.06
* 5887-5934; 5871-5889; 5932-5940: 0.02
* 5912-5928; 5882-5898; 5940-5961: -0.08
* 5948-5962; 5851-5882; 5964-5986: 0.02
